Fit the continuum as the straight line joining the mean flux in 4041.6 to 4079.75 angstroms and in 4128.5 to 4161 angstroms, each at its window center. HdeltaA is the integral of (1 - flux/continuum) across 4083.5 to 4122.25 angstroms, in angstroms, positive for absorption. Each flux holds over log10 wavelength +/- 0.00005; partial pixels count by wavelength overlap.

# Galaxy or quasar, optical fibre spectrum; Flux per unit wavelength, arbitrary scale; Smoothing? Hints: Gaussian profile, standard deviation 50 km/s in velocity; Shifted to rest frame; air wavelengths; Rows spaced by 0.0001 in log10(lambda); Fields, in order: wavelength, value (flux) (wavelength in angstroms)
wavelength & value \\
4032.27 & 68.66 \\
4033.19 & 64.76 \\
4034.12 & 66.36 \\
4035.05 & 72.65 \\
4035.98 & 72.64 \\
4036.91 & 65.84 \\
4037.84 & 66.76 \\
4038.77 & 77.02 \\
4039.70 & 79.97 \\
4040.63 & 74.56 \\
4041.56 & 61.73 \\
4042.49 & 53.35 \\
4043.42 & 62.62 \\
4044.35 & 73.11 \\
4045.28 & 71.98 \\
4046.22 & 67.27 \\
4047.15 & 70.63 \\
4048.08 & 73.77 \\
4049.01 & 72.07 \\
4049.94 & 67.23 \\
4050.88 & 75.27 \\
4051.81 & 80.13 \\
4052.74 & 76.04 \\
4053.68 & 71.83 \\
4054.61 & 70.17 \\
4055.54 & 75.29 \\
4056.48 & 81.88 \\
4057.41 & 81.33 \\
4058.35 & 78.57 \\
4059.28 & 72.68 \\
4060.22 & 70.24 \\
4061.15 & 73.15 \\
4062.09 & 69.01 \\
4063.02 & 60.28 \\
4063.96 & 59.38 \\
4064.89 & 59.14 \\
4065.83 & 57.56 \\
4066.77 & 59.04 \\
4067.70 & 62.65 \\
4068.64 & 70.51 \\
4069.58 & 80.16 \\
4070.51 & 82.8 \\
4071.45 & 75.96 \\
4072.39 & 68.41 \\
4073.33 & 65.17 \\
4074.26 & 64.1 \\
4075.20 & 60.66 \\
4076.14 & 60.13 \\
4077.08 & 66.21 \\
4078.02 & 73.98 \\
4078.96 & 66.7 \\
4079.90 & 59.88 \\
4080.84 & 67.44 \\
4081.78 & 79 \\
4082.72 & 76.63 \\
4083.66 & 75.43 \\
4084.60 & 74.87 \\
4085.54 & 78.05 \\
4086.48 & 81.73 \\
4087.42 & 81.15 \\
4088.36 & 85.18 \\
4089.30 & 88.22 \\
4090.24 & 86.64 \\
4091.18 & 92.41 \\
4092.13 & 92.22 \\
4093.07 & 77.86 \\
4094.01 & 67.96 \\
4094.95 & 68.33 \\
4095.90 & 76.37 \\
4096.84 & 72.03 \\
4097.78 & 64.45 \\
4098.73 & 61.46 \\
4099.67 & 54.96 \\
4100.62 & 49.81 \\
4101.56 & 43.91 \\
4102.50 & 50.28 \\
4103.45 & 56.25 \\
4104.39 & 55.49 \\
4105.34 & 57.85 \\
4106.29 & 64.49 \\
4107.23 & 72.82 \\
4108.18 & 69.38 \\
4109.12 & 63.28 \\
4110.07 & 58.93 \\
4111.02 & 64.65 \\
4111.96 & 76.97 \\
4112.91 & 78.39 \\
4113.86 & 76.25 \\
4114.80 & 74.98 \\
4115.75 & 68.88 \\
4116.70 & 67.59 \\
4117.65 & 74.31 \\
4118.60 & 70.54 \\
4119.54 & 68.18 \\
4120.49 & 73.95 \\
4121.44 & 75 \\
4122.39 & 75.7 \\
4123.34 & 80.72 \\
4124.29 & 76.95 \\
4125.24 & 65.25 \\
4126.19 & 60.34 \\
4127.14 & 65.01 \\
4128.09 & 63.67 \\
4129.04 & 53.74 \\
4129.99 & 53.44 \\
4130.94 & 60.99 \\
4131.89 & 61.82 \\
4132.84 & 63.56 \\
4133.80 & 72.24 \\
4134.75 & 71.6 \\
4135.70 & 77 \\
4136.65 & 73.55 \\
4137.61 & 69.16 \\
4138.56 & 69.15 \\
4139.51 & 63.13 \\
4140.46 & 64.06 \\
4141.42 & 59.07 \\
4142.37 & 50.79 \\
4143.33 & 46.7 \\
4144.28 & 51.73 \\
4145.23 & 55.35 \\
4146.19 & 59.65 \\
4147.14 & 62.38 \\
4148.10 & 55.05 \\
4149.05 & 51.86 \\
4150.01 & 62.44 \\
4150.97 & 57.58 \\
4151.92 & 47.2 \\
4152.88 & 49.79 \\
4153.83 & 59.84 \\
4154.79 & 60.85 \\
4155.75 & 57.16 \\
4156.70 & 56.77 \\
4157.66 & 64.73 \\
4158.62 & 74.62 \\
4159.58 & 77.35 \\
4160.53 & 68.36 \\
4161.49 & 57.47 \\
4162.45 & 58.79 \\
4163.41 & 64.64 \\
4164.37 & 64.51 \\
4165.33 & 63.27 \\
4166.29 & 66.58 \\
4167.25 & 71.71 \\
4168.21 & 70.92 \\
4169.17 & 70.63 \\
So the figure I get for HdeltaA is -3.1 angstroms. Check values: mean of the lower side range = 69.3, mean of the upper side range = 61.3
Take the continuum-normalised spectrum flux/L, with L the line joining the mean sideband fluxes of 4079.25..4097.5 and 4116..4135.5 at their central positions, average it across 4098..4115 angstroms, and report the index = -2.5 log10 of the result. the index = 0.16 mag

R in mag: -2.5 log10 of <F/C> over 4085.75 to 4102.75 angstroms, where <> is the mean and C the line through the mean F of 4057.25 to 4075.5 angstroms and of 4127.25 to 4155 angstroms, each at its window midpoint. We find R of -0.11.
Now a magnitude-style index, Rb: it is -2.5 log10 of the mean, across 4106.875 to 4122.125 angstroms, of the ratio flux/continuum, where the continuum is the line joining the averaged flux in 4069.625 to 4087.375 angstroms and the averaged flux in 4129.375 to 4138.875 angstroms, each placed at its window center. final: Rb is -0.04 mag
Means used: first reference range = 71.4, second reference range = 67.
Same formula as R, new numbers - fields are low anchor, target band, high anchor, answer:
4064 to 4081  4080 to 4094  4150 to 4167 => -0.22 mag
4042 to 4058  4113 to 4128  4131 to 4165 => -0.11 mag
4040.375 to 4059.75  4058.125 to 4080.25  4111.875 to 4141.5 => 0.06 mag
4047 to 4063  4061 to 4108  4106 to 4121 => 0.05 mag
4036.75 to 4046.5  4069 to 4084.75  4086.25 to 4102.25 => 0.02 mag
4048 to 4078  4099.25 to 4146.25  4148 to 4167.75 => 0.00 mag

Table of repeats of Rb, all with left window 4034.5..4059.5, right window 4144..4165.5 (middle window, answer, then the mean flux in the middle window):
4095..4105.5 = 0.13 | 58.8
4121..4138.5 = -0.08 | 67.8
